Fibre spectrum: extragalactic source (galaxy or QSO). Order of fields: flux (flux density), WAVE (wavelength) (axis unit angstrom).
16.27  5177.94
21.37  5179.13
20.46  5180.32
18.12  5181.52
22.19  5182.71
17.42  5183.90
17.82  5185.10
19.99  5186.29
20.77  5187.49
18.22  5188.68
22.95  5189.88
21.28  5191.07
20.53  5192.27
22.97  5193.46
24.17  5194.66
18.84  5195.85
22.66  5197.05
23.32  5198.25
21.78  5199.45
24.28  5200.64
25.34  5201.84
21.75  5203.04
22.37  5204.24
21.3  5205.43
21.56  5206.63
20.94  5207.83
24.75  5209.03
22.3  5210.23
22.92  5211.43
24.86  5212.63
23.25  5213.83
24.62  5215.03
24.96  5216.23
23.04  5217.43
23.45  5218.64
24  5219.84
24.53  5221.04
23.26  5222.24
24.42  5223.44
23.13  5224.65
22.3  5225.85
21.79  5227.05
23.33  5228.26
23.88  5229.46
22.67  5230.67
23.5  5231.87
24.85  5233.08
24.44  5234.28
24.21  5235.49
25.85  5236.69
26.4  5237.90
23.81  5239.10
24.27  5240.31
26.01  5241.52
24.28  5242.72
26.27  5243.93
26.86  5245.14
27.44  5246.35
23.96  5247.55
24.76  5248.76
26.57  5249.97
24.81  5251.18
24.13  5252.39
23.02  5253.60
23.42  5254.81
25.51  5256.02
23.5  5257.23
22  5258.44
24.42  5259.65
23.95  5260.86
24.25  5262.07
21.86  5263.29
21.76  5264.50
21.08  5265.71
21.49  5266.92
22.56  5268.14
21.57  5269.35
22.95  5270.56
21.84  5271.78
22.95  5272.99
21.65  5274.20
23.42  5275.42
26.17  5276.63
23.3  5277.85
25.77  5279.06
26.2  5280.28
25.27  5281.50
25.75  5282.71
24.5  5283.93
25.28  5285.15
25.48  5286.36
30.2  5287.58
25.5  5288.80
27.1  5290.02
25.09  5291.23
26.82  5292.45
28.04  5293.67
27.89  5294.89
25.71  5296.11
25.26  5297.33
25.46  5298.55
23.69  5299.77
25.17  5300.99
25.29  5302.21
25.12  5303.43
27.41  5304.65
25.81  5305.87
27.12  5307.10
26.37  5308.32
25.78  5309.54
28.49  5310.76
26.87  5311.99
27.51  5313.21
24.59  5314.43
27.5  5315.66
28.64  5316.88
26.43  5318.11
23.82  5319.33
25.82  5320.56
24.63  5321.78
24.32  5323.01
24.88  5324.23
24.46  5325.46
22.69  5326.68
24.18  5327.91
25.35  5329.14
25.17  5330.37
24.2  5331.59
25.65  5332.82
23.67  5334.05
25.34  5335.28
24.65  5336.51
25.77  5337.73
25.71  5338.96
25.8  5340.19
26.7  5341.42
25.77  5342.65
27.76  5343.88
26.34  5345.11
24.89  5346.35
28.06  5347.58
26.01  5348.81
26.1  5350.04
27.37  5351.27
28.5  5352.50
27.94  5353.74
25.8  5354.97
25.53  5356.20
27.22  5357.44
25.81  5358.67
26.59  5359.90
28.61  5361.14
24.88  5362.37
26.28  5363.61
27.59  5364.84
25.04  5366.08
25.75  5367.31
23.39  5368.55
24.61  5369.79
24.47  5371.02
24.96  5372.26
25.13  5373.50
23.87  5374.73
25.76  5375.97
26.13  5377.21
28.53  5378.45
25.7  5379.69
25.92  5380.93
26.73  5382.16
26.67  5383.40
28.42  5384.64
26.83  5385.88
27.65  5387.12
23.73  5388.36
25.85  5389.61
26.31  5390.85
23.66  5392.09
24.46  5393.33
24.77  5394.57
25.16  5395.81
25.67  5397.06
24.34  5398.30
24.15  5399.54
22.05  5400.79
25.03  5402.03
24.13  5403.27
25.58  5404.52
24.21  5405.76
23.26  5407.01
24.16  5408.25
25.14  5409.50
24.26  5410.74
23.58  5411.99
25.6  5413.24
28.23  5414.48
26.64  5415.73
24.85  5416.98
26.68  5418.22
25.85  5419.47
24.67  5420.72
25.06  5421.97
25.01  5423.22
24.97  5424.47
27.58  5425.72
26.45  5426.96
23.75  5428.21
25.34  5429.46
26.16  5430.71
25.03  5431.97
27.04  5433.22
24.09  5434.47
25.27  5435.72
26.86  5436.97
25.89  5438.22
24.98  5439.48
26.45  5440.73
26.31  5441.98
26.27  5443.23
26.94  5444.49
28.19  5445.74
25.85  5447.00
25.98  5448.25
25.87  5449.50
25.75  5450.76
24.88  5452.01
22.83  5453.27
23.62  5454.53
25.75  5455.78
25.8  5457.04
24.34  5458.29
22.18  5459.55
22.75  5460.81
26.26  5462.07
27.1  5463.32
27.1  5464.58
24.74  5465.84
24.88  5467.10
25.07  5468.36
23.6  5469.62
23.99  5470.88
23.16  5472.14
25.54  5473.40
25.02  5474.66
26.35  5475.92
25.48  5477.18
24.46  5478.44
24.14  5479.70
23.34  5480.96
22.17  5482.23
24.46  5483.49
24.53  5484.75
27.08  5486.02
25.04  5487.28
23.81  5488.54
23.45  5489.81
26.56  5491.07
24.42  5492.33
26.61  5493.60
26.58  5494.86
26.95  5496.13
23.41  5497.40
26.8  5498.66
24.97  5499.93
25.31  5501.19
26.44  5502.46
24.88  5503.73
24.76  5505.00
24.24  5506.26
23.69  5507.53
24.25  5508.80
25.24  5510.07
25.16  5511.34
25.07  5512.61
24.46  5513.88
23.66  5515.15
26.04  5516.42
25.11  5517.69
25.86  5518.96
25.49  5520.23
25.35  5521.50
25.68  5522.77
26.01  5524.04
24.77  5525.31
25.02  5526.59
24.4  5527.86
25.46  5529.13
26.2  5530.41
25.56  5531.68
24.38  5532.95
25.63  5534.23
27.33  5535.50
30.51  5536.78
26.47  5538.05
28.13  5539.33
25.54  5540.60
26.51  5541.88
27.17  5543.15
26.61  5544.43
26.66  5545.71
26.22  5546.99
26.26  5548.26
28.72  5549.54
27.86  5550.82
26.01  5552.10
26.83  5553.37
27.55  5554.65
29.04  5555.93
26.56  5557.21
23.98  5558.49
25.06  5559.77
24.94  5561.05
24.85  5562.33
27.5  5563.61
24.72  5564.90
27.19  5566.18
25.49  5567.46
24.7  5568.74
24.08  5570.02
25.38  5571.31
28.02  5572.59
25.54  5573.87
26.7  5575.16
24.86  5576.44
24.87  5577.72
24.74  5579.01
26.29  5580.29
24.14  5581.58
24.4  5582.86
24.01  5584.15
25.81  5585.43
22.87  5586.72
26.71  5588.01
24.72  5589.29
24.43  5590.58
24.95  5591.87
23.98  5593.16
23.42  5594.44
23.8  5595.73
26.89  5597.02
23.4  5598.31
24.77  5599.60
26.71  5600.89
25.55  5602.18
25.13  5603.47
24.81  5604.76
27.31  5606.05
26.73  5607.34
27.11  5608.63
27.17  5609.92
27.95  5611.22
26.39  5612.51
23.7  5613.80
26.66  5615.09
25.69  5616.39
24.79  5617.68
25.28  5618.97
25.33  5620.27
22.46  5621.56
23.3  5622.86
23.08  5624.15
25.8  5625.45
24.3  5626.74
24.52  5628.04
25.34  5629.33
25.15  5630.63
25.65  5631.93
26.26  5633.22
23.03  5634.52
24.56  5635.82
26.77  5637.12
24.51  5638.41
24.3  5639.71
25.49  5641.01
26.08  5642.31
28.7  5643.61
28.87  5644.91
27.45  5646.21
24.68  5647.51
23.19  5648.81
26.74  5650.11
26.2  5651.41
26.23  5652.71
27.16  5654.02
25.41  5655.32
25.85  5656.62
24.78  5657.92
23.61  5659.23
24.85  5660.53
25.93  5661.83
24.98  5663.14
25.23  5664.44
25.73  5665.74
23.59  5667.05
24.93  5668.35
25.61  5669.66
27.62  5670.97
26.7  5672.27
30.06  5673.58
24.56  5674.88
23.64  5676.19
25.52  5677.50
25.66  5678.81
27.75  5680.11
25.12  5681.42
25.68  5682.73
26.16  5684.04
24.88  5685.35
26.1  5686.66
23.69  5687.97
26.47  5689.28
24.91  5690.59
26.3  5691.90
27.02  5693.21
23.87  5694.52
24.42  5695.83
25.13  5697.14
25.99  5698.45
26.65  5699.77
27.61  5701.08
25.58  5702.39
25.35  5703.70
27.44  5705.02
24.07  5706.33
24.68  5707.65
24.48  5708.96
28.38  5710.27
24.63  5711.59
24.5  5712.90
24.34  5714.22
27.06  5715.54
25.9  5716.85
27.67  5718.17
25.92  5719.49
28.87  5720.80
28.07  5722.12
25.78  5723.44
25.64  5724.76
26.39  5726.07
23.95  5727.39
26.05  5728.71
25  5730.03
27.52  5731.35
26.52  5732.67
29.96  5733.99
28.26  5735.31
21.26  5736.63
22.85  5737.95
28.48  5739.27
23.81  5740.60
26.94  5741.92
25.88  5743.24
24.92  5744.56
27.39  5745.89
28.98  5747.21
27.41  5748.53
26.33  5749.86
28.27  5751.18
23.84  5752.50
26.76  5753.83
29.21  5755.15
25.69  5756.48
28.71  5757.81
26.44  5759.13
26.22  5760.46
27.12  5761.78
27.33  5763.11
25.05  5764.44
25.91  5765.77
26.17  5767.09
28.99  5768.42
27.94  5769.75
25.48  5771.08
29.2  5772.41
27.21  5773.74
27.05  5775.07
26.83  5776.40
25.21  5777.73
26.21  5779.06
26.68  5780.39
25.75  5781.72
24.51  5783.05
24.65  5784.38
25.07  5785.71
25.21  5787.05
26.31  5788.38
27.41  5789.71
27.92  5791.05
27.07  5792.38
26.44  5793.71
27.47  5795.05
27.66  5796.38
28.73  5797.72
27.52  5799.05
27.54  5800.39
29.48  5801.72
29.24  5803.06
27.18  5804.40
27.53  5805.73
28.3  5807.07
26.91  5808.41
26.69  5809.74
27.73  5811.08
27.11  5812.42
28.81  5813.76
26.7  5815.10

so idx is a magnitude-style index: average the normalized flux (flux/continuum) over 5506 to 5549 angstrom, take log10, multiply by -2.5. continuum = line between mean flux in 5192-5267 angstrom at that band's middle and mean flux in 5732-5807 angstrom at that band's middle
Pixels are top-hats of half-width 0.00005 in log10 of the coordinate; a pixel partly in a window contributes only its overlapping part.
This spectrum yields -0.01 mag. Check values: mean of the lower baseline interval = 23.7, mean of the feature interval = 25.7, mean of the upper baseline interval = 26.8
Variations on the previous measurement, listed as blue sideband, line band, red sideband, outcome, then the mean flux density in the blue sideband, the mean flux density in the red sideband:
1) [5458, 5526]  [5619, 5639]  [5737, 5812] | 0.050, 25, 26.8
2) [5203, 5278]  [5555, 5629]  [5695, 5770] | 0.010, 23.7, 26.3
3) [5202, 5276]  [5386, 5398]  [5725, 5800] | -0.035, 23.6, 26.6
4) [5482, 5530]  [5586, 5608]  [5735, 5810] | 0.026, 25.1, 26.7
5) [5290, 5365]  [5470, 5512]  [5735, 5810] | 0.058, 26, 26.7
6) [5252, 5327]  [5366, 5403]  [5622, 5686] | -0.012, 24.9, 25.5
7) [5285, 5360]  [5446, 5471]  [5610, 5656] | 0.034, 26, 25.5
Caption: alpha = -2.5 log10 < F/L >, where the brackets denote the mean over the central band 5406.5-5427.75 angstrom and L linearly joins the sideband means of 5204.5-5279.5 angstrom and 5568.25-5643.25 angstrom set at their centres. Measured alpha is -0.04 mag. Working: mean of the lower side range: 23.7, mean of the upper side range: 25.2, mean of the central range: 25.4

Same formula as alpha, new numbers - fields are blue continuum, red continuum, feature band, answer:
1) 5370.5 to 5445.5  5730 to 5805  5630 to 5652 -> 0.023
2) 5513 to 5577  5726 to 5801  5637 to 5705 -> 0.024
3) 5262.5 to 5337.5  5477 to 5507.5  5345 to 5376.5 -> -0.042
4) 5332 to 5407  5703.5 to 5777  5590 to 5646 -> 0.035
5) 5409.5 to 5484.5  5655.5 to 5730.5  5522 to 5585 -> -0.023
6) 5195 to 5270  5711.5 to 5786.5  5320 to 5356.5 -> -0.063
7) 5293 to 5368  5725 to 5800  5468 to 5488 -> 0.068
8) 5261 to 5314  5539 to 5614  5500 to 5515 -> 0.034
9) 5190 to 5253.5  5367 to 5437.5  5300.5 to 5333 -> -0.048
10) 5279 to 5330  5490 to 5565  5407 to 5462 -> 0.020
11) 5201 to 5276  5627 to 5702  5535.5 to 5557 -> -0.089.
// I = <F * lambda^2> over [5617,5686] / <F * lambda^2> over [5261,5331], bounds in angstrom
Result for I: 1.2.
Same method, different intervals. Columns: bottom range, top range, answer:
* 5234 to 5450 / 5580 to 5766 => 1.14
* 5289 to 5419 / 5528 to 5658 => 1.09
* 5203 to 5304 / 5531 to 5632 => 1.19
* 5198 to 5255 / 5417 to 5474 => 1.15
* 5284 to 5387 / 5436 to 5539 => 1.03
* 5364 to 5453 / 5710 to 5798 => 1.18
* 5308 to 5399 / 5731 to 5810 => 1.21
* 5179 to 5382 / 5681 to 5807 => 1.27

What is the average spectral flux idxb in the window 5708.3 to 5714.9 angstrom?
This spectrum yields 25.3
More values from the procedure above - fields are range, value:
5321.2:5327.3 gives 24.2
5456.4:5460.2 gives 24.1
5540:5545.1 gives 26.4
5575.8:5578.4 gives 24.9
